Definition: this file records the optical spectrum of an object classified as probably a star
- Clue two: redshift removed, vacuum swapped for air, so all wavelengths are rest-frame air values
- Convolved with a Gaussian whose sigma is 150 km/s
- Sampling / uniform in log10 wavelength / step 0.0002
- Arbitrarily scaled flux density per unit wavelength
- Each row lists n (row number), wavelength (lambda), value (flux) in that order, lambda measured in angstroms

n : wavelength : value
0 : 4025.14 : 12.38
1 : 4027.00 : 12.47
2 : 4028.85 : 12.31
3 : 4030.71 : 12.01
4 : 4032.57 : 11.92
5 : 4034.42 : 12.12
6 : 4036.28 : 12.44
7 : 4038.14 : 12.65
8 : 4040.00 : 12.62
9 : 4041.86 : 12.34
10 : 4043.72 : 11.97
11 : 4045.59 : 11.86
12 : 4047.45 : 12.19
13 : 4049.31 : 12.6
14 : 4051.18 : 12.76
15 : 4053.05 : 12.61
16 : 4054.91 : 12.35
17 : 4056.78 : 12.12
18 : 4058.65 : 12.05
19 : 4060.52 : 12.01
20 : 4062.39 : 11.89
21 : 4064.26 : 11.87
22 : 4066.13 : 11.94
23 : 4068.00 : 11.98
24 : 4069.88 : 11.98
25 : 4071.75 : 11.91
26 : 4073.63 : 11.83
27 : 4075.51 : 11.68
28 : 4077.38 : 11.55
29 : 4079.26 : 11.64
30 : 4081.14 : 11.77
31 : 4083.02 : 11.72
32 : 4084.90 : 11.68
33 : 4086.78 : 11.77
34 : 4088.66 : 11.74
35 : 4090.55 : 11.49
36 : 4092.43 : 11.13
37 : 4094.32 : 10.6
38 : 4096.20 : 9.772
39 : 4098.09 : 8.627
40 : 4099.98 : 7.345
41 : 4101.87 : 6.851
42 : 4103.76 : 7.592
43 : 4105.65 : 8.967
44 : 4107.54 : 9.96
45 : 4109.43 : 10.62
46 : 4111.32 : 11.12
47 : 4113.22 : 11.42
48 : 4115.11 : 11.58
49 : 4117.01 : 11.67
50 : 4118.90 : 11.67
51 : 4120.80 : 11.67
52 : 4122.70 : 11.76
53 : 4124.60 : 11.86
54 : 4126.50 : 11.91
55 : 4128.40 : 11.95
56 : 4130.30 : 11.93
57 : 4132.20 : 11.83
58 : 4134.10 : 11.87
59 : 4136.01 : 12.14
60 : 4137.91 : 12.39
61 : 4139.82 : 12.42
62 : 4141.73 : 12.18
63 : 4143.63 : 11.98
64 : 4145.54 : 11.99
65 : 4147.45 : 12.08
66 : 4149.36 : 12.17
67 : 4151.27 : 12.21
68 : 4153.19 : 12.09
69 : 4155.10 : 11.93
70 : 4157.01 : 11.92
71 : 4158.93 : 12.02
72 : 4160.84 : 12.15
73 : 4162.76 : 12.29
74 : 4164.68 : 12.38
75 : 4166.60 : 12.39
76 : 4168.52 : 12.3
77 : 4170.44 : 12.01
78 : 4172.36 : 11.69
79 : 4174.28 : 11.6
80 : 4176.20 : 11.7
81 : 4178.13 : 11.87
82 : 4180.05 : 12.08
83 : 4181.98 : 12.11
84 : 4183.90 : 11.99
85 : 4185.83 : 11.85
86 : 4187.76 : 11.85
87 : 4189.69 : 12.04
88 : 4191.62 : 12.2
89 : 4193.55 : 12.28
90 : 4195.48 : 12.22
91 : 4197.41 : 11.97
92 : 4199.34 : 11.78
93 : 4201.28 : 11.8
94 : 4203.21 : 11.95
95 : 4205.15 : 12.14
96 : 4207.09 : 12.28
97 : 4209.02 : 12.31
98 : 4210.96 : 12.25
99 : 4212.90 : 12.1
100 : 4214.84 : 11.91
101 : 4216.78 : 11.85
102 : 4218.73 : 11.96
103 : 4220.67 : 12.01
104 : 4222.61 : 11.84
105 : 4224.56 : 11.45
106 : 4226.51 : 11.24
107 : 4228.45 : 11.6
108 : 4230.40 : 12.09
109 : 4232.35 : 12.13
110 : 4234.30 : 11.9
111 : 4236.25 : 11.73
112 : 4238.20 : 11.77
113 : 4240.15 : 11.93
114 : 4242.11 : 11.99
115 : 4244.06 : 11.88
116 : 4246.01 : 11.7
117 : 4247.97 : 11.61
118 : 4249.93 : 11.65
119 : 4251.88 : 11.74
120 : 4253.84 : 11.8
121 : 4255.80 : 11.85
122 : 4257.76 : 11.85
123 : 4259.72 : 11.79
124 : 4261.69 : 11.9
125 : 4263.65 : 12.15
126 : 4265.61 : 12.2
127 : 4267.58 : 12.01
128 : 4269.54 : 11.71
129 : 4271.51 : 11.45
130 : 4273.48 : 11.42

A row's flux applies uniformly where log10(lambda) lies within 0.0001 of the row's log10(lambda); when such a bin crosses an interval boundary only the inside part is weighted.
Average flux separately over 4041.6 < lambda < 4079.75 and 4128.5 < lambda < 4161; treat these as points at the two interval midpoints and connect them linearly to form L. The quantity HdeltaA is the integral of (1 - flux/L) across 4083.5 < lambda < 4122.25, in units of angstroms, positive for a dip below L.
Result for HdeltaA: 5.3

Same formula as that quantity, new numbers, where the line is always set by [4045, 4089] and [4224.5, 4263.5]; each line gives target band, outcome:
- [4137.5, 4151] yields -0.30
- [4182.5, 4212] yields -0.54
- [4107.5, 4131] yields 0.80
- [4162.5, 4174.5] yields -0.24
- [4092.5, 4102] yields 2.33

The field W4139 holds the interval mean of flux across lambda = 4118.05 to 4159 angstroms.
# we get 12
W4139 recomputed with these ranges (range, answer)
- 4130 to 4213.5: 12.1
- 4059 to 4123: 11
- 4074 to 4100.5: 11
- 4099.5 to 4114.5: 9.35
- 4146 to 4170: 12.2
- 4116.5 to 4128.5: 11.8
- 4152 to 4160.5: 12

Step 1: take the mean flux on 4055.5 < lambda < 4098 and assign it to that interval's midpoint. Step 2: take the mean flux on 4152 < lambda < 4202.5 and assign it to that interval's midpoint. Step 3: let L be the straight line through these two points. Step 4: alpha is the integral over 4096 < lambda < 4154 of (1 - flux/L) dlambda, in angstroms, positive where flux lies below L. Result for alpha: 3.4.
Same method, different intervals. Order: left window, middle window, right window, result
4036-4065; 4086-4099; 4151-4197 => 1.57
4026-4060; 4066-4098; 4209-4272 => 1.98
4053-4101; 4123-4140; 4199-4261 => -0.65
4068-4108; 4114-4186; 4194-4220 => -4.11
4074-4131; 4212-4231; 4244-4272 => -0.34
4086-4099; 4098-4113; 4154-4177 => 2.66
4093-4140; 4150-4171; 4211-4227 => -1.75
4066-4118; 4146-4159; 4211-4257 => -0.98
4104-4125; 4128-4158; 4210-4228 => -2.29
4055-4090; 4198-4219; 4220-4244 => -0.39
